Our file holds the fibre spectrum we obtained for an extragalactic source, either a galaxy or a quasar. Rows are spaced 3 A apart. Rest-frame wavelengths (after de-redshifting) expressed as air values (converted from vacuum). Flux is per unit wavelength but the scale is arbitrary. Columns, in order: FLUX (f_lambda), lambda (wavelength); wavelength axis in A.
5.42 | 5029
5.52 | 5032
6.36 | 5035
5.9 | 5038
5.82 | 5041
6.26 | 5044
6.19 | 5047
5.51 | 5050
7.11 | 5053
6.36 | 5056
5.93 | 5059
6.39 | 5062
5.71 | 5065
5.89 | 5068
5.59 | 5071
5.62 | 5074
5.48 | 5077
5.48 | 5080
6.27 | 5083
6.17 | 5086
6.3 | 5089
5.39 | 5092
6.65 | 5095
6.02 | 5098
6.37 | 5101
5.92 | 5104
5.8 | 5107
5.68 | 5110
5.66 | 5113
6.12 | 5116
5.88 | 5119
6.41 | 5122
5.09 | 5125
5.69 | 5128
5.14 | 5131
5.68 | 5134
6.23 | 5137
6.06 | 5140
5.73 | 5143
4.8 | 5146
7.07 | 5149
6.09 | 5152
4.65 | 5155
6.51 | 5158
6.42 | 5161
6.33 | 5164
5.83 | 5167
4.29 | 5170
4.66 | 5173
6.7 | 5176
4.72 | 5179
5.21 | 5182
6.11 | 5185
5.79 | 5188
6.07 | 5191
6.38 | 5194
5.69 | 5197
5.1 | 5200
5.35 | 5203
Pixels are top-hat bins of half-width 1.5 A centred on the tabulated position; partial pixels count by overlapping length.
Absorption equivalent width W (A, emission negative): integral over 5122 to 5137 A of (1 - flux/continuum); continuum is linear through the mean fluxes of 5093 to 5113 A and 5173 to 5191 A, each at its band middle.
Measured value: 0.8 A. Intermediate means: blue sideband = 6.03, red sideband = 5.65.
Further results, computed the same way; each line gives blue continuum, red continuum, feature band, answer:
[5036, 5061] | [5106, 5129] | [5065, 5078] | 0.80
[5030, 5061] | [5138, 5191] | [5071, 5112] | 0.19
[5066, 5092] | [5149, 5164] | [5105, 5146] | 1.54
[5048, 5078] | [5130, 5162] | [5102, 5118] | 0.14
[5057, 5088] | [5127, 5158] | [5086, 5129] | -0.94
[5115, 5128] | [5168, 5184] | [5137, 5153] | -1.21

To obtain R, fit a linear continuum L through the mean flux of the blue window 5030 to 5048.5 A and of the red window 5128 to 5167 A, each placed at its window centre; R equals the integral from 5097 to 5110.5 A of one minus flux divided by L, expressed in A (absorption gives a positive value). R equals -0.11 A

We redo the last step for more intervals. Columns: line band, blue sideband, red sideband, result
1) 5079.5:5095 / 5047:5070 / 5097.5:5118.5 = -0.03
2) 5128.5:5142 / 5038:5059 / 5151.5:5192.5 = 0.09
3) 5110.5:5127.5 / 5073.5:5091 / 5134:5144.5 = 0.34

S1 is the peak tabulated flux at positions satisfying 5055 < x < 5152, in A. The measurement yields 7.07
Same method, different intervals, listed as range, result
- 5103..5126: 6.41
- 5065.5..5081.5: 5.89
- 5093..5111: 6.65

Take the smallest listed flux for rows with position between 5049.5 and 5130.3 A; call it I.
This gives 5.09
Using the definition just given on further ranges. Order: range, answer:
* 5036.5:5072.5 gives 5.51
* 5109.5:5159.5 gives 4.65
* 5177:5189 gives 4.72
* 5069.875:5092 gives 5.39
